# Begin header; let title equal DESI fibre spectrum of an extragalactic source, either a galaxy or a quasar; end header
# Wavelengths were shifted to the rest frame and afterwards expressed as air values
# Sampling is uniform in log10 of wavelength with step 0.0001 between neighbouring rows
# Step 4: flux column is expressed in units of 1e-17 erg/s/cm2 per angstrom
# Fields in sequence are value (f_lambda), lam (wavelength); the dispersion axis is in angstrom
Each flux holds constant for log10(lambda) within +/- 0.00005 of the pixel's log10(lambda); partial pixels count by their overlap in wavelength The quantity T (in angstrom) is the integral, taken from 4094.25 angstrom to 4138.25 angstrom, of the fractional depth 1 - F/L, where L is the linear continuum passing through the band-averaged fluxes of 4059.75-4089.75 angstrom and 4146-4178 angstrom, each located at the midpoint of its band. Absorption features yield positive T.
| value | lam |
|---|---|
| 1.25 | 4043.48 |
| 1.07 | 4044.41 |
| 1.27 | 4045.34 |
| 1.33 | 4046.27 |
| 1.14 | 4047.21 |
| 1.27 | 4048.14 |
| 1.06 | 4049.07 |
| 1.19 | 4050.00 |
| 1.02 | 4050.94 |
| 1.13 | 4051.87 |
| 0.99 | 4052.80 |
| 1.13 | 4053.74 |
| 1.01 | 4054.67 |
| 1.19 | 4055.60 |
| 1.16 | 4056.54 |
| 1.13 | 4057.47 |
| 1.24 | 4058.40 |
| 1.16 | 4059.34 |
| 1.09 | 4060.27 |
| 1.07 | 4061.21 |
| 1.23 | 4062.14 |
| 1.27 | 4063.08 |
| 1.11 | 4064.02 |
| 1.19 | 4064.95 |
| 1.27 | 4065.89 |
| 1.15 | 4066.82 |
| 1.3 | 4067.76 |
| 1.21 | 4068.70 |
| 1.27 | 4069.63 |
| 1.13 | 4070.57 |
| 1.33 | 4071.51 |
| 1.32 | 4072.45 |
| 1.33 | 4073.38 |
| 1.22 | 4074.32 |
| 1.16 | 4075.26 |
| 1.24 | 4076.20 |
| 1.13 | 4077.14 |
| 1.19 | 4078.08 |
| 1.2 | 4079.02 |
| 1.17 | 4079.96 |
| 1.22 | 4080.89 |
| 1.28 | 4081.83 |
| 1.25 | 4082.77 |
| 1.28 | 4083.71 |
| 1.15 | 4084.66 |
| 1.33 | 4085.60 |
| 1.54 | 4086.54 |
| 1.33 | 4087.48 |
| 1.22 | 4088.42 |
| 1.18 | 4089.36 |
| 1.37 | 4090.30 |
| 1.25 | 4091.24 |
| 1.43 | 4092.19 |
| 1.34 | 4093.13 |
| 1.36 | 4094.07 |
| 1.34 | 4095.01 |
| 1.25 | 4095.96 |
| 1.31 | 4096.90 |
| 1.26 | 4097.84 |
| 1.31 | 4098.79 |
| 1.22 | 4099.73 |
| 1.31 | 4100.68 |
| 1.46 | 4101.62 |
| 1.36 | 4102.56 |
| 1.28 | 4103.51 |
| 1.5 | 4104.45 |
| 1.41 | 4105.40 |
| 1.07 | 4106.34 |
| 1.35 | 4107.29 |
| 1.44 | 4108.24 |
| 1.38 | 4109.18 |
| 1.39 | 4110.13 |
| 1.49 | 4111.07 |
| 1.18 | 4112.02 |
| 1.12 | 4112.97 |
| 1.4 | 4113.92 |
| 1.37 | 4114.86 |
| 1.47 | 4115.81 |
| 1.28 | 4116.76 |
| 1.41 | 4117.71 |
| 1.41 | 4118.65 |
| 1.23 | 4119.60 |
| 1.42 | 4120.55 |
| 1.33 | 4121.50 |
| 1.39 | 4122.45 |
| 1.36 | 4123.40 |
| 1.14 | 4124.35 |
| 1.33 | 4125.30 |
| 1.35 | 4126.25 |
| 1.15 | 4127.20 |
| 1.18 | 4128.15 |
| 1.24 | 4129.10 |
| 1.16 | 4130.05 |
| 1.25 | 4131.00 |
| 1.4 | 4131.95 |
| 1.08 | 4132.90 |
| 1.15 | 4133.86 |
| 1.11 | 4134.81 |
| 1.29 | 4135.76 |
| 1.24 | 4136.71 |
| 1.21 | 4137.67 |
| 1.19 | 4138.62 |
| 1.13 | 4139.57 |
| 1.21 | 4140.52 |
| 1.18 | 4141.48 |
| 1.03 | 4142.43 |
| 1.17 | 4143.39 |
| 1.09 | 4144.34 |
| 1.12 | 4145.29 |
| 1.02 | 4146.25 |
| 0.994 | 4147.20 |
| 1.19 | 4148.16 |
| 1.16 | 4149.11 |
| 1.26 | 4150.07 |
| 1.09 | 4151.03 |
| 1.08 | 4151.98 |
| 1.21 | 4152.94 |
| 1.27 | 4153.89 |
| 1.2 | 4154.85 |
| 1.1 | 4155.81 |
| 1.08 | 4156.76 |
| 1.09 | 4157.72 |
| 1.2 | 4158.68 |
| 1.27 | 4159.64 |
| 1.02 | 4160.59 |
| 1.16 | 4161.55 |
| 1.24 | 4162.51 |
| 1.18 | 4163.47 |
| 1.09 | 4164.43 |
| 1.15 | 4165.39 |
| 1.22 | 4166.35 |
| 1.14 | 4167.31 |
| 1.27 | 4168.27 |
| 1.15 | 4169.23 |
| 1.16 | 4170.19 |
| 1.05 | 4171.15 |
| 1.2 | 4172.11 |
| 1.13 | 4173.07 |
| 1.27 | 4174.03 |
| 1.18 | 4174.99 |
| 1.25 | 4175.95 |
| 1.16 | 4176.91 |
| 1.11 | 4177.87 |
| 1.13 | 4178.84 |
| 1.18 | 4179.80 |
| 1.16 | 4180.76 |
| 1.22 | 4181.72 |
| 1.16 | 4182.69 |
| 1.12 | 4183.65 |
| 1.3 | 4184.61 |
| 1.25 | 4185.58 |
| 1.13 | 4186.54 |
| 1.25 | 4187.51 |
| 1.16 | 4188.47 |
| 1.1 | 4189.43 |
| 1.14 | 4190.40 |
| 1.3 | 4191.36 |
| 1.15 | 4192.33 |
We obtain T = -3.8 angstrom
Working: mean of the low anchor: 1.23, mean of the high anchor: 1.16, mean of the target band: 1.3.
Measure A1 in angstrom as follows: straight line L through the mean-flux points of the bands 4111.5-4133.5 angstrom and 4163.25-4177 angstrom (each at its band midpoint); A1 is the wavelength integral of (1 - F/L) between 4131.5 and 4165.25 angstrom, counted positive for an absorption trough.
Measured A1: 1.90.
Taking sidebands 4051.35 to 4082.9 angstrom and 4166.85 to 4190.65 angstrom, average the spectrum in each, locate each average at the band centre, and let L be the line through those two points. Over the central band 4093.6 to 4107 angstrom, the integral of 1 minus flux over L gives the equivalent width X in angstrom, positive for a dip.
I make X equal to -1.5 angstrom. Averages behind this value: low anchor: 1.19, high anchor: 1.18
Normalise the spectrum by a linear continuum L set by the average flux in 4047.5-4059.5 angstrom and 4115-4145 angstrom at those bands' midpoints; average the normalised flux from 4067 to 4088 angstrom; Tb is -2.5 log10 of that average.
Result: -0.078 mag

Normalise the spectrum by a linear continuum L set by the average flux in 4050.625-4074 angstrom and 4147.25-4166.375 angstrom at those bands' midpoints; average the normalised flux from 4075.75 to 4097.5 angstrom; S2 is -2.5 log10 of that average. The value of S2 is -0.092 mag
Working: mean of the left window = 1.18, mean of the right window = 1.16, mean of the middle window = 1.28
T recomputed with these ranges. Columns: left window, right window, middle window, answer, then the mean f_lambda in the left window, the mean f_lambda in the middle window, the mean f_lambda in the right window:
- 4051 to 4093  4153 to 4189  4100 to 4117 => -2.08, 1.22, 1.35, 1.17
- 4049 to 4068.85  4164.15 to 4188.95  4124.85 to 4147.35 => -0.24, 1.15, 1.18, 1.18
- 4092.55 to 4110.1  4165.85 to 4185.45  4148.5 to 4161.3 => 0.69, 1.33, 1.16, 1.18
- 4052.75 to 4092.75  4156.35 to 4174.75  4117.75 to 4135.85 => -1.18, 1.22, 1.26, 1.16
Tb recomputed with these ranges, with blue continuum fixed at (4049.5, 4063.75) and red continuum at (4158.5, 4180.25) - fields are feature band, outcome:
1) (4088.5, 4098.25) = -0.14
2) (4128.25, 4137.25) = -0.05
